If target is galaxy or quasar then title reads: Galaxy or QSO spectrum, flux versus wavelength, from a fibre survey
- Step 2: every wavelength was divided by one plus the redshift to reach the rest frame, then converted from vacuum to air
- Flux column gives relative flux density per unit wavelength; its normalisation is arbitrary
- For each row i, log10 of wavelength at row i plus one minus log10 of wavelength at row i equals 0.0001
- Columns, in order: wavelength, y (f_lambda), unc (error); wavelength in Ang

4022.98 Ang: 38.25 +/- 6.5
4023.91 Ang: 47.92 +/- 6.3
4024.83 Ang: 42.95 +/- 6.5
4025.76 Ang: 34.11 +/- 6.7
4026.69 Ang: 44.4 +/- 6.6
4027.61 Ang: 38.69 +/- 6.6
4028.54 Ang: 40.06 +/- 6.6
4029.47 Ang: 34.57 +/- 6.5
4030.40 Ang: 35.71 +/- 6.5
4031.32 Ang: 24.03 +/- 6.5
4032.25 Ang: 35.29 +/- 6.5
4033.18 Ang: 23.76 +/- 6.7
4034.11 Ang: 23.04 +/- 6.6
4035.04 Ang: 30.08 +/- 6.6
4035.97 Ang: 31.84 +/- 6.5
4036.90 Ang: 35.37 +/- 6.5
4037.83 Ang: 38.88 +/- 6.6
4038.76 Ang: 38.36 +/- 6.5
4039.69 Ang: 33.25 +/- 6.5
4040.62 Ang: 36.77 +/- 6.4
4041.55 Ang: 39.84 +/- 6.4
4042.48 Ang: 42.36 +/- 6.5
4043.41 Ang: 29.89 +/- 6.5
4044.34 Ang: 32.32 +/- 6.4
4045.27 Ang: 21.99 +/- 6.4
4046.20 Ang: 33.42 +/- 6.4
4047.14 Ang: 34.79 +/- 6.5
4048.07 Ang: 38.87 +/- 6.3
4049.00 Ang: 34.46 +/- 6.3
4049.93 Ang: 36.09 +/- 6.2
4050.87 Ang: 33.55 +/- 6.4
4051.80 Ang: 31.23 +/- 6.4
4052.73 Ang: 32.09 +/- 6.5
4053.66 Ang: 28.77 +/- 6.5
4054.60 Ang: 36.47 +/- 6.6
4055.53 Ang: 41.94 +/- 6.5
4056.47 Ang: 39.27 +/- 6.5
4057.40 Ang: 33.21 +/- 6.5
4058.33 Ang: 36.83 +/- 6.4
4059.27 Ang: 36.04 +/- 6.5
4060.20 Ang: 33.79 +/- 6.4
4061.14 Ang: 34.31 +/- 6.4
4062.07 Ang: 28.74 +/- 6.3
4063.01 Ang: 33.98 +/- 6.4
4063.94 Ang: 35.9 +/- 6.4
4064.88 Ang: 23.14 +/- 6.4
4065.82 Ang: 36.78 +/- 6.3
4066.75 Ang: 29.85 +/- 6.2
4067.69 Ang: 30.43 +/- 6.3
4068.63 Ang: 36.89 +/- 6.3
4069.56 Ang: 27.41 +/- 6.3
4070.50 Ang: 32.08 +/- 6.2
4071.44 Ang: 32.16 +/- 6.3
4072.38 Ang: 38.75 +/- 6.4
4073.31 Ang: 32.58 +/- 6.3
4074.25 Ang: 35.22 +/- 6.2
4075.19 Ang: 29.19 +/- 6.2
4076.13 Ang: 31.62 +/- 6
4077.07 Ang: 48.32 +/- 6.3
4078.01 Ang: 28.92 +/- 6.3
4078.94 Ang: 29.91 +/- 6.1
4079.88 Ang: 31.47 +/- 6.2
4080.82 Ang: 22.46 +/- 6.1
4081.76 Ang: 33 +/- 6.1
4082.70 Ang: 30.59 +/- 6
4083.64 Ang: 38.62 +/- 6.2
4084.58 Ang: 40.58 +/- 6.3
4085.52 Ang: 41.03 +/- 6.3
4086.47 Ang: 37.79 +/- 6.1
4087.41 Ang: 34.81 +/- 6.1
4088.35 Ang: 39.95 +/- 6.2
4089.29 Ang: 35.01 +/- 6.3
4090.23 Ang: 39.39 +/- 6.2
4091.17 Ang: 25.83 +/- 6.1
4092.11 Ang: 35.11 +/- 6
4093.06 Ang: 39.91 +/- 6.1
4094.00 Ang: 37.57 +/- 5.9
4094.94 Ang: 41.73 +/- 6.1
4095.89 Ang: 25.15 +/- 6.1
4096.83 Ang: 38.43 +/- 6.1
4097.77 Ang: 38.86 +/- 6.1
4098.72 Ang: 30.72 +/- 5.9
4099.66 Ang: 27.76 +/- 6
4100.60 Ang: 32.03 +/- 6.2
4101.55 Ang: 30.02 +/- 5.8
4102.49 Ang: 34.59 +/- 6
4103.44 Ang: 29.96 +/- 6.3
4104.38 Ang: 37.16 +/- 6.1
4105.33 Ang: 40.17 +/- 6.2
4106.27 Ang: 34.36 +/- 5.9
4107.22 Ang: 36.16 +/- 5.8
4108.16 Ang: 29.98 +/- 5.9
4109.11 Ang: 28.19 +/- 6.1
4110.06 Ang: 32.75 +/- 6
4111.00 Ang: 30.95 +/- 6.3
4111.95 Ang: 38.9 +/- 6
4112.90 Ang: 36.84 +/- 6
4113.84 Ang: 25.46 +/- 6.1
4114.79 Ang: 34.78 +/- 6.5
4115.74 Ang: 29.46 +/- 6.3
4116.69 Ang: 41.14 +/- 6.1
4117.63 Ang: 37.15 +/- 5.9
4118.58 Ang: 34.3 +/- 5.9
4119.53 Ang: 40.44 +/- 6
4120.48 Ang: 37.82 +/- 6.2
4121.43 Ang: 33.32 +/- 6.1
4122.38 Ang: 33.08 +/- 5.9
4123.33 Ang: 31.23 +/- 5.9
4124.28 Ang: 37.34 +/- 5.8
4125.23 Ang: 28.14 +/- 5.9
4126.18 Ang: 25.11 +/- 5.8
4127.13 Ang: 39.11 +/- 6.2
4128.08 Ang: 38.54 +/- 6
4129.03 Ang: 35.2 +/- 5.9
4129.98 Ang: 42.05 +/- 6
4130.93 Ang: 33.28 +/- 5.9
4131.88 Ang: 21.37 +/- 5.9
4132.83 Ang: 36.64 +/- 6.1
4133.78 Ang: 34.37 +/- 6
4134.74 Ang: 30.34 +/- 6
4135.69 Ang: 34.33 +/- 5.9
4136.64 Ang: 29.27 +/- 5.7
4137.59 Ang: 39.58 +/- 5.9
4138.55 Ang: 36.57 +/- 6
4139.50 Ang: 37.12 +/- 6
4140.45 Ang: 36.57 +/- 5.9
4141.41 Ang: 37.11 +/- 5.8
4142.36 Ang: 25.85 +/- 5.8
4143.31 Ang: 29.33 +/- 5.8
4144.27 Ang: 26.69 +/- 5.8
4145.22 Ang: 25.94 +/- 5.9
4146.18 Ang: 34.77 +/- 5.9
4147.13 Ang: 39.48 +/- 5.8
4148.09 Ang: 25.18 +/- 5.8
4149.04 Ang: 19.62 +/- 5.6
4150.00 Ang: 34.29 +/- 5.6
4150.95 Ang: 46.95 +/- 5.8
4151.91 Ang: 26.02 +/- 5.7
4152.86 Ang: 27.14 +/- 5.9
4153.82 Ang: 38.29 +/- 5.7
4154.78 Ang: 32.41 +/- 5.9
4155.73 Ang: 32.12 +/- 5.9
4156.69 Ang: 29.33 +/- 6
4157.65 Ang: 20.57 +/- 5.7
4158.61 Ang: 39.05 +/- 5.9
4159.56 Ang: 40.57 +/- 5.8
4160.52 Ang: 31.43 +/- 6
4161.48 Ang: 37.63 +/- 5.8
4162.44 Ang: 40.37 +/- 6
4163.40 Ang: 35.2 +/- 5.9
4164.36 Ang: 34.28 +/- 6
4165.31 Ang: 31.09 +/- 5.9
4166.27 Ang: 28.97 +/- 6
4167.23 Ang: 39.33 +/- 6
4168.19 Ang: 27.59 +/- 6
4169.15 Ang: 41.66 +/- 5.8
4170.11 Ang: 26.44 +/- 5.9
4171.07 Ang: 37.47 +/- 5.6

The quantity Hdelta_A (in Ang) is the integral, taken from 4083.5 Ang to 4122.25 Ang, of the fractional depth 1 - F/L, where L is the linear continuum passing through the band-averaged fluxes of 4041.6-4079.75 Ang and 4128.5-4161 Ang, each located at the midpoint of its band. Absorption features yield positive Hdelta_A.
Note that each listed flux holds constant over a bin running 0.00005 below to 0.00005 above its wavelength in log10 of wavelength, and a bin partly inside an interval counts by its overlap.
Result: -2.1 Ang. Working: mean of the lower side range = 33.6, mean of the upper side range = 32.6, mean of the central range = 34.9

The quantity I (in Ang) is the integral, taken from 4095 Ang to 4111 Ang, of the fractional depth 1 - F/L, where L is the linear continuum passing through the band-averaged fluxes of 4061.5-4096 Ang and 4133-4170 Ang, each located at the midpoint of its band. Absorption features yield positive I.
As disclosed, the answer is 0.3 Ang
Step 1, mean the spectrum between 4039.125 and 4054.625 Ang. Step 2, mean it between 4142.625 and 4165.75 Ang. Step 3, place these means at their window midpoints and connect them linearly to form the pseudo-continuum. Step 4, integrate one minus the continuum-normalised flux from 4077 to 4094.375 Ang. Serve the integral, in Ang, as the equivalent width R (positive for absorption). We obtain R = -0.9 Ang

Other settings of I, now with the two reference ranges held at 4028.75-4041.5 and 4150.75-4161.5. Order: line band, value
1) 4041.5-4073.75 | -0.8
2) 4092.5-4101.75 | -0.4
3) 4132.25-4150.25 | 0.4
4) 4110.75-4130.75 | -1.2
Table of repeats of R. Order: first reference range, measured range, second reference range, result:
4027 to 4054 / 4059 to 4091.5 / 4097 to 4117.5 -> -0.1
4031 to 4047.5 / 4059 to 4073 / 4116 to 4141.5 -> 0.2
